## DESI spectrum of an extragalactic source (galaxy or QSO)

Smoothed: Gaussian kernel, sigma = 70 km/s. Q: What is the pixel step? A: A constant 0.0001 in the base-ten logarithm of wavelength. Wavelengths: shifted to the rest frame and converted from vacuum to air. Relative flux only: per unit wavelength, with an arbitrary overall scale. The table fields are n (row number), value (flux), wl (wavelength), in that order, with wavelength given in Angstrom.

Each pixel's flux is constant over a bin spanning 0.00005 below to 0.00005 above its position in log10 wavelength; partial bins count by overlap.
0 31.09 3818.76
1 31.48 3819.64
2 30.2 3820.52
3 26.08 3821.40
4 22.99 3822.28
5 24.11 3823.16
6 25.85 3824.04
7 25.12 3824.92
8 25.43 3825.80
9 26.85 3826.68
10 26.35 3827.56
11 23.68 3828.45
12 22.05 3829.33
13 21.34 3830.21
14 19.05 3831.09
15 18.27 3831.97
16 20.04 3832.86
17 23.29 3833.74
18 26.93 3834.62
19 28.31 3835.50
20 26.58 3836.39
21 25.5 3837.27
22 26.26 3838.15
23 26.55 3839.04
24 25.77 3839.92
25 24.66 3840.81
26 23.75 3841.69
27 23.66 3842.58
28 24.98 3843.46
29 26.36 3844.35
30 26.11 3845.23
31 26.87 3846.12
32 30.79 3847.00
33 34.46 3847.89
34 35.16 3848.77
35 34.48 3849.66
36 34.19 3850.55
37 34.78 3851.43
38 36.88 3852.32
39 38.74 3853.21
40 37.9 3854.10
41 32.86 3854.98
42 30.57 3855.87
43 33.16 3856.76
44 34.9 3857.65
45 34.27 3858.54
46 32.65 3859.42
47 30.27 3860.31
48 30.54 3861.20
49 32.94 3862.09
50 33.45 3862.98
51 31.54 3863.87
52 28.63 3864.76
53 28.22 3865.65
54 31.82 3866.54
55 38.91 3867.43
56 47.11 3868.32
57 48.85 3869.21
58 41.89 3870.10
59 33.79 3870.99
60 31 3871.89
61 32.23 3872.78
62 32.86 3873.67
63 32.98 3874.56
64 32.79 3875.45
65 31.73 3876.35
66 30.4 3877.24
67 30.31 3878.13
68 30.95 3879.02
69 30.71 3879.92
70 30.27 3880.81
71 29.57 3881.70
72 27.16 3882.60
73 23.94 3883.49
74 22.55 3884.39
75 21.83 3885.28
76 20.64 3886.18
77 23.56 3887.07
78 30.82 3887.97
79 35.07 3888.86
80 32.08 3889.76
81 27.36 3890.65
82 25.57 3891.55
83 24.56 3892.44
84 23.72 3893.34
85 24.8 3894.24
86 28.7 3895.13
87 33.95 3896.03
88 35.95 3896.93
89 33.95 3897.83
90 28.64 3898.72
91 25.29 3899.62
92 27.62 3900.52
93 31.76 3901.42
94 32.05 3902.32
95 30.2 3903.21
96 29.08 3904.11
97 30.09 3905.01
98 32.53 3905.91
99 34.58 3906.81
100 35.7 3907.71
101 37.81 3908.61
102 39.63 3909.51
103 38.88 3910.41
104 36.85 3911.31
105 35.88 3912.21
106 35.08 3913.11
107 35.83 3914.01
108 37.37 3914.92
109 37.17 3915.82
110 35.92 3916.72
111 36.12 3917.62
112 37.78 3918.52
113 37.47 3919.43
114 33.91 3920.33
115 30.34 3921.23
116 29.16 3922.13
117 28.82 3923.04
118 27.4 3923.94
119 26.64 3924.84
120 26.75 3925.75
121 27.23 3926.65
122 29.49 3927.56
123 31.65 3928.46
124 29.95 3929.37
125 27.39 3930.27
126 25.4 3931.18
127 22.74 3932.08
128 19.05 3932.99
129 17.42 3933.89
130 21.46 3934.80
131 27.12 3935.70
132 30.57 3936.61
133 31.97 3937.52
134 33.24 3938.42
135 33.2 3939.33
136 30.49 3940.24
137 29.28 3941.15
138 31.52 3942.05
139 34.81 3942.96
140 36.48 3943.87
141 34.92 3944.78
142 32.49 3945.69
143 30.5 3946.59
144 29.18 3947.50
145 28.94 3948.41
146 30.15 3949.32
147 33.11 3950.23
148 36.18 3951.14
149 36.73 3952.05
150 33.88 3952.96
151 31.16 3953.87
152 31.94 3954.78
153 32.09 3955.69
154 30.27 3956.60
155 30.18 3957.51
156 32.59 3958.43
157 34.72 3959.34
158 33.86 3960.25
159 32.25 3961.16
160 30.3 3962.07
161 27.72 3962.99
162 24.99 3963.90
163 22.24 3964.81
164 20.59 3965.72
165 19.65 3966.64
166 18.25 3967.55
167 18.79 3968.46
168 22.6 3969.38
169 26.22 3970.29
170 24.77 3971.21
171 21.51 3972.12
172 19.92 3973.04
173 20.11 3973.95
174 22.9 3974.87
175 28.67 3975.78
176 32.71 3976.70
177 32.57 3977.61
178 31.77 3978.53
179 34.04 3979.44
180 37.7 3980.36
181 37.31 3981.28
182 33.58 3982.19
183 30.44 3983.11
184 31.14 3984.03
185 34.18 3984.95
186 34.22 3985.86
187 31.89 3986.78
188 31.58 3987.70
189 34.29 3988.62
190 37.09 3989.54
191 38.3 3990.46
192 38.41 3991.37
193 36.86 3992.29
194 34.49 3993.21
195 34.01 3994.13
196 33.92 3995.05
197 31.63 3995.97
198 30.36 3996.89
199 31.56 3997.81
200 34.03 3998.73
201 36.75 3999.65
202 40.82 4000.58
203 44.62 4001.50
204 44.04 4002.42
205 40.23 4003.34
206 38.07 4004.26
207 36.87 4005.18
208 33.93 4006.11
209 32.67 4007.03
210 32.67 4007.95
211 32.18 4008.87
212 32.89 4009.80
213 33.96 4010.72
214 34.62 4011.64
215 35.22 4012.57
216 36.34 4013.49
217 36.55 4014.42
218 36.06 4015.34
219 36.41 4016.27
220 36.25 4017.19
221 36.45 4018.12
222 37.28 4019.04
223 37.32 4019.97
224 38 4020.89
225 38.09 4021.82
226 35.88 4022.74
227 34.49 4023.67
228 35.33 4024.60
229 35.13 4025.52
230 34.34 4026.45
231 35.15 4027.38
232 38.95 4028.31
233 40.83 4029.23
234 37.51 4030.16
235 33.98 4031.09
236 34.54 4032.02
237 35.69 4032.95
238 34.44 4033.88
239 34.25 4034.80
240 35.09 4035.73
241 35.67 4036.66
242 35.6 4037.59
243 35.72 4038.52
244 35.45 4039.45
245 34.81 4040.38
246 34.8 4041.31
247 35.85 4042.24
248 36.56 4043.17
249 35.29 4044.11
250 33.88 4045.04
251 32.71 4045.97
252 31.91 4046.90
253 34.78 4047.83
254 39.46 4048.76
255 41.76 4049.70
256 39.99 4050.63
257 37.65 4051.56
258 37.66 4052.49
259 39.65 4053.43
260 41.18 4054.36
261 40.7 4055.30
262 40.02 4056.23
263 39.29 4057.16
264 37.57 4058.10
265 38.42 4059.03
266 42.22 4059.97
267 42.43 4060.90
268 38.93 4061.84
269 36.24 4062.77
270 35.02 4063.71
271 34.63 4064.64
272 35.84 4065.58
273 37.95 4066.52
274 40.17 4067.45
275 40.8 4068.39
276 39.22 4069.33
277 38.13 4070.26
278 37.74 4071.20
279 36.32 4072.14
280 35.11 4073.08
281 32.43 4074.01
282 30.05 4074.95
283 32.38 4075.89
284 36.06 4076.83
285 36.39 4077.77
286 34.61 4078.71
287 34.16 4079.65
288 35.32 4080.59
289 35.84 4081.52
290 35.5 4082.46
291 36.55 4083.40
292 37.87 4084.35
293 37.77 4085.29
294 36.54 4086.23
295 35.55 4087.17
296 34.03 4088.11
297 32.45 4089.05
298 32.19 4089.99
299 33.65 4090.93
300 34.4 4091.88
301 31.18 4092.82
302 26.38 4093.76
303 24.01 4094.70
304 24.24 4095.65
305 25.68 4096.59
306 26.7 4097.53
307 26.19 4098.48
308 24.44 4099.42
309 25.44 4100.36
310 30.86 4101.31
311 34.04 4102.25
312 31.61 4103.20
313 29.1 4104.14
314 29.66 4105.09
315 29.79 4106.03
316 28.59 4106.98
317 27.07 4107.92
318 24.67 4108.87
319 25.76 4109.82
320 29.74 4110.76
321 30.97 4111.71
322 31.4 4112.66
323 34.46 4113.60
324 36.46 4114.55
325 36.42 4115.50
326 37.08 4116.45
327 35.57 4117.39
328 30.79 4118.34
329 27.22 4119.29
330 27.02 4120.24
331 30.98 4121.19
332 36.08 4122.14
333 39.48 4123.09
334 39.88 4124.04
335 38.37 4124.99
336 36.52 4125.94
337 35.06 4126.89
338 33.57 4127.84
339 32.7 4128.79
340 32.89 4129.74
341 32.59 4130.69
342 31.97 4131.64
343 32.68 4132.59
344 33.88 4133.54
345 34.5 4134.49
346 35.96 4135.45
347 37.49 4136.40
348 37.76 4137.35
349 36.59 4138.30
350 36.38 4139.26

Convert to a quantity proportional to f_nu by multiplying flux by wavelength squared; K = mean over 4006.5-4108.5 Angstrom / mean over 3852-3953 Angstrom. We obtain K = 1.2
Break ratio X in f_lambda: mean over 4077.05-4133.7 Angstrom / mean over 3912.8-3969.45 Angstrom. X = 1.1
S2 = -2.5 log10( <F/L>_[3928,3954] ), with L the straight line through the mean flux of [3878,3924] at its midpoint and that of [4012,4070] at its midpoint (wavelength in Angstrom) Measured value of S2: 0.10 mag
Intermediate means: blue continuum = 31.1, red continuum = 36.9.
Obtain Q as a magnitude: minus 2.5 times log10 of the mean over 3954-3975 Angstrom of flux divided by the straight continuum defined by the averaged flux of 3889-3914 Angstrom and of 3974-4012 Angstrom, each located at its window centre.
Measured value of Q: 0.27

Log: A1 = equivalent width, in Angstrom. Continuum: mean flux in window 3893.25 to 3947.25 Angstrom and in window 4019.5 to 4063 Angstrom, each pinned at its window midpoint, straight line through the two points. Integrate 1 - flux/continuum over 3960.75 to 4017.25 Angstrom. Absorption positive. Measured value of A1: 4.3 Angstrom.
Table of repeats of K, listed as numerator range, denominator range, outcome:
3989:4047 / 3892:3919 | 1.15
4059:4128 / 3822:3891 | 1.27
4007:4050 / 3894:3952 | 1.20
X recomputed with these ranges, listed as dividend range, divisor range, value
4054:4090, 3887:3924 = 1.14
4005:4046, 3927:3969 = 1.22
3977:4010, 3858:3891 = 1.11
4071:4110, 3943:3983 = 1.08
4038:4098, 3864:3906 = 1.16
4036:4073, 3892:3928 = 1.17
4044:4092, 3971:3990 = 1.20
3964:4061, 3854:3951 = 1.09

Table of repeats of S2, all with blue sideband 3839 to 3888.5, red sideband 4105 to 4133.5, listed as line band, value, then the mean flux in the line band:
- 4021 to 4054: -0.13 mag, 36.1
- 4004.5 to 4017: -0.09 mag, 34.7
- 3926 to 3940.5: 0.16 mag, 27.3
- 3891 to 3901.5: 0.10 mag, 28.6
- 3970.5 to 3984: 0.10 mag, 29.1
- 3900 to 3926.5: -0.06 mag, 33.3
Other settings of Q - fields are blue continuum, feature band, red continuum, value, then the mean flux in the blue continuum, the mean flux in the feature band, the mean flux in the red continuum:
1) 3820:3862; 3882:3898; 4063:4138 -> 0.06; 28.1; 27.5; 33.2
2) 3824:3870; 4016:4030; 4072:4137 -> -0.16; 29.7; 36.7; 32.5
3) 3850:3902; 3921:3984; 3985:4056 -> 0.17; 31.4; 28.9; 36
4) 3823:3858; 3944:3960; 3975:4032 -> 0.02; 27.8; 32.4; 35.3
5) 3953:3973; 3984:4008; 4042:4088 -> -0.18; 27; 35.6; 37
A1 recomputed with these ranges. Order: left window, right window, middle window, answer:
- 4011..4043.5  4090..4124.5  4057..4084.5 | -3.1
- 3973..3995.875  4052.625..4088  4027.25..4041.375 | -0.2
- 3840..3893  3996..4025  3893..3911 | 0.3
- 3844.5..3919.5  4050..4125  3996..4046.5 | -3.5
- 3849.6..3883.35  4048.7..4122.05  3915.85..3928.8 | 0.8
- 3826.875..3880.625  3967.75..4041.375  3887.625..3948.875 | 1.9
